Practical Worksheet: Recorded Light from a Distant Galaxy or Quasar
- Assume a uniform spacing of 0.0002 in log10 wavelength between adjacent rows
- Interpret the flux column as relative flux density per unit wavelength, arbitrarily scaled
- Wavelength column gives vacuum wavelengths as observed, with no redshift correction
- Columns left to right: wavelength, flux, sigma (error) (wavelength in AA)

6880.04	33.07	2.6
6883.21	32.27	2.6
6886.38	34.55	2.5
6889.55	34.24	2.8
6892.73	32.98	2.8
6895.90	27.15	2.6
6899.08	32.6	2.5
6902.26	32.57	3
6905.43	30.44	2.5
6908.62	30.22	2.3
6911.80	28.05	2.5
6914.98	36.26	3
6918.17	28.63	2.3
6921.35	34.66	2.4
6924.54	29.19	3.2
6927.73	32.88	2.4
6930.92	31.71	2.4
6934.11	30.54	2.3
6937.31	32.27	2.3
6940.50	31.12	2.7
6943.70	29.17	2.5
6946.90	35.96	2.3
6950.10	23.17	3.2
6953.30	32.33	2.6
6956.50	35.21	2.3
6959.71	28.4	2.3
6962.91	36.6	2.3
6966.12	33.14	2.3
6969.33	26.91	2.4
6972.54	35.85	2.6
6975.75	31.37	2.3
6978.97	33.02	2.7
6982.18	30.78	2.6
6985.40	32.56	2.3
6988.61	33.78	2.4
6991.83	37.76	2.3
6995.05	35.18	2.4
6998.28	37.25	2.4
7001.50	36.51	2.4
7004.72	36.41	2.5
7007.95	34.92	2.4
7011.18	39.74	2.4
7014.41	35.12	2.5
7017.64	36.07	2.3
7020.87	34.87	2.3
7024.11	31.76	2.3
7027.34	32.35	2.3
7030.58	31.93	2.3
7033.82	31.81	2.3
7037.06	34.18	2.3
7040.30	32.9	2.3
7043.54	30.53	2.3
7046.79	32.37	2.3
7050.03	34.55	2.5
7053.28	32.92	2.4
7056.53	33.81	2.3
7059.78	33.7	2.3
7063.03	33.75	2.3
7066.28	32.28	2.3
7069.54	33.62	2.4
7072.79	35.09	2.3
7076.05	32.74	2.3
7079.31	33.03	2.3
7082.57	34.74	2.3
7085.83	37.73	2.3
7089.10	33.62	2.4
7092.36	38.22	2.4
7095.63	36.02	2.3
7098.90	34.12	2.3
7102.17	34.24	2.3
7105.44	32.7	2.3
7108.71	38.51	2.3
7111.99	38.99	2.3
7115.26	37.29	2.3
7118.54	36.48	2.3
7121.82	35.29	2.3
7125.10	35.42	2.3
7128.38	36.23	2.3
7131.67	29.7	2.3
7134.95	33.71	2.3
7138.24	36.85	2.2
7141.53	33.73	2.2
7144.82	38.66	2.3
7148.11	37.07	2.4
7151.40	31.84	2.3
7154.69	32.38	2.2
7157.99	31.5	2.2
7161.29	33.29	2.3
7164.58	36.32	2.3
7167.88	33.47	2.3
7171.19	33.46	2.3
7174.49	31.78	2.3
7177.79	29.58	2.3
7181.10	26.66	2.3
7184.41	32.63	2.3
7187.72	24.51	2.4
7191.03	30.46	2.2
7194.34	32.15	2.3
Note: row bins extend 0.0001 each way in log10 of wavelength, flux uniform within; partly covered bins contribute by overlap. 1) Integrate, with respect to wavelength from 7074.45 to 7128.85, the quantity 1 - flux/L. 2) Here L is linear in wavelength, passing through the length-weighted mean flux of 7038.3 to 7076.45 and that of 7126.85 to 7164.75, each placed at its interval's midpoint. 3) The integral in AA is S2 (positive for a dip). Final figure -3.1 AA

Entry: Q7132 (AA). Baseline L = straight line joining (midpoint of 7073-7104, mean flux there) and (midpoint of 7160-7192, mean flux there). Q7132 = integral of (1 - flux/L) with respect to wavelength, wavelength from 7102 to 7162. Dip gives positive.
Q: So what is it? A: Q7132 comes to -3.4 AA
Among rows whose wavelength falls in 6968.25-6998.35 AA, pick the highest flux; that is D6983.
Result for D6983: 37.76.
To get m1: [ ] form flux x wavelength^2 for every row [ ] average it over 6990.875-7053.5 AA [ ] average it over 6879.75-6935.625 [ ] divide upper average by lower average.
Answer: 1.12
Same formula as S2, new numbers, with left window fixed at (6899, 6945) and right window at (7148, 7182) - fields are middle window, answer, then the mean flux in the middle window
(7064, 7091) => -1.8 AA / 34.1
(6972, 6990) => -0.6 AA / 32.7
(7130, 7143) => -0.5 AA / 33.5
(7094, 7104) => -0.8 AA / 34.8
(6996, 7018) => -3.4 AA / 36.6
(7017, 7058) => -1.5 AA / 33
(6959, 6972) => -0.1 AA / 31.8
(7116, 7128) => -1.4 AA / 35.9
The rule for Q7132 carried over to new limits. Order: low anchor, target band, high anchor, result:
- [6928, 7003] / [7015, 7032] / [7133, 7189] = -0.4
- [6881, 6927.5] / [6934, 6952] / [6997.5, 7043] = 1.3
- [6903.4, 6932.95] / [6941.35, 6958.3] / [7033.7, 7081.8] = 0.3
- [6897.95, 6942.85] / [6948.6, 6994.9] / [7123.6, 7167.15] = -0.3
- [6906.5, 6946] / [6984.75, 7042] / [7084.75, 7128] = -2.0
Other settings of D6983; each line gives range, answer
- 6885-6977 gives 36.6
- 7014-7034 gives 36.07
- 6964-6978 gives 35.85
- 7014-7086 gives 37.73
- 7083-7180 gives 38.99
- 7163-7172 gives 36.32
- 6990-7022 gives 39.74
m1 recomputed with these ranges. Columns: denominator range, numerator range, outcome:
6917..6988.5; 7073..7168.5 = 1.16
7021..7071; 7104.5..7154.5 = 1.10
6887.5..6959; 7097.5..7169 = 1.18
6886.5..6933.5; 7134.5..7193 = 1.11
